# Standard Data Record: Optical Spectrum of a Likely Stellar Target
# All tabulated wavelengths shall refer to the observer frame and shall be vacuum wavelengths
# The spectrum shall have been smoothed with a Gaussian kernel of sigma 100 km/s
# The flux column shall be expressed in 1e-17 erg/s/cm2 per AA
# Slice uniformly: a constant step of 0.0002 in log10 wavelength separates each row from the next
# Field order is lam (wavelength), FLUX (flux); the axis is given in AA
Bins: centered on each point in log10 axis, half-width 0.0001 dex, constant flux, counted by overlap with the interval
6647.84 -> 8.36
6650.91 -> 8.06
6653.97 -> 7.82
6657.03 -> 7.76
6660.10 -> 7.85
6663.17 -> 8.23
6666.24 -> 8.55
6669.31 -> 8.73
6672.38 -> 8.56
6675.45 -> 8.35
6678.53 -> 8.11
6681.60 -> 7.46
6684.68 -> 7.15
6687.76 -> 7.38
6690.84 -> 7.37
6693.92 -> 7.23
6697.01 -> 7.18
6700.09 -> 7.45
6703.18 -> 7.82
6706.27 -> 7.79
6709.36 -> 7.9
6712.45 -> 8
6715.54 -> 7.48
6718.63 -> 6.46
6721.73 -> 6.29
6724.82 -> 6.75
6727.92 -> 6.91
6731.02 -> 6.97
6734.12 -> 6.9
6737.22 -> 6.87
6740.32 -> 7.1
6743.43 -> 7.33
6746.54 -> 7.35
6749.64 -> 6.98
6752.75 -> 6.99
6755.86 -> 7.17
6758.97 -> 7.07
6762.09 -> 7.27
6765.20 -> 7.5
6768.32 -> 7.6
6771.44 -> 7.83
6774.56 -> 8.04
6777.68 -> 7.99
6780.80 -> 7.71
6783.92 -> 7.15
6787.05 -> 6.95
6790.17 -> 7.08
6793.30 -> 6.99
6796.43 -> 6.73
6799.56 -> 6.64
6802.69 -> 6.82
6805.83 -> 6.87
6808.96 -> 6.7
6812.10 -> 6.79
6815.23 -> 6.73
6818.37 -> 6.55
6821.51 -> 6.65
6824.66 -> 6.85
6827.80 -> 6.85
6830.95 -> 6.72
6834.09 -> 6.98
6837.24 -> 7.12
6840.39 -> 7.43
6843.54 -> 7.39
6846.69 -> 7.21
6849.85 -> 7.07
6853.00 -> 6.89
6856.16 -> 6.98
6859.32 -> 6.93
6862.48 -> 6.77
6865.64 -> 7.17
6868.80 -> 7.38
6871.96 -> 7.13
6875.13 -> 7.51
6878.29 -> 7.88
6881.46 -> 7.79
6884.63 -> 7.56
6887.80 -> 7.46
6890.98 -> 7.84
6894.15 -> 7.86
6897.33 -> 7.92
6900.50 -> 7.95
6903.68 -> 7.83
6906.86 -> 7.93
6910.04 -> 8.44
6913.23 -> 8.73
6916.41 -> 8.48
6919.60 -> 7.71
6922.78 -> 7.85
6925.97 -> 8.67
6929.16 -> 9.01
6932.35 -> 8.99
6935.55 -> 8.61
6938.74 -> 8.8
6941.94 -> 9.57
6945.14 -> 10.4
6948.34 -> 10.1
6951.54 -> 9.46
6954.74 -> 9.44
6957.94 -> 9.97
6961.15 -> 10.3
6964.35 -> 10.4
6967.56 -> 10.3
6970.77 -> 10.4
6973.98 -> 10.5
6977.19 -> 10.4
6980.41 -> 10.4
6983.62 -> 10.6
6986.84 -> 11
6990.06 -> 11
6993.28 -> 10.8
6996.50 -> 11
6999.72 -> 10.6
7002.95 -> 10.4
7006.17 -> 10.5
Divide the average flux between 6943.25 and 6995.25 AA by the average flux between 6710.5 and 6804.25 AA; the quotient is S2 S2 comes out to 1.4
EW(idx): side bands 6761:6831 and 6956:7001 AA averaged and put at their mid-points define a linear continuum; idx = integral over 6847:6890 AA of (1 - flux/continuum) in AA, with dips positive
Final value 6.0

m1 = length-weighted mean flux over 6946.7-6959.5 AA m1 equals 9.75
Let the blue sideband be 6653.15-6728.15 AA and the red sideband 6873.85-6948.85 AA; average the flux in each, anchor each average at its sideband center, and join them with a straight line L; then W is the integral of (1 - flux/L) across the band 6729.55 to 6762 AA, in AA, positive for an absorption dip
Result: 3.03 AA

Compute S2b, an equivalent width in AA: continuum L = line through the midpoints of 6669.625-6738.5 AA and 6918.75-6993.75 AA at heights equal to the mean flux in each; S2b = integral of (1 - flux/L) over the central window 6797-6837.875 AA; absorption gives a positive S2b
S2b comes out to 8.17 AA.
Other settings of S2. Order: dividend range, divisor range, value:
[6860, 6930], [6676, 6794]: 1.07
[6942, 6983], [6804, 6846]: 1.47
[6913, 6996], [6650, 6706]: 1.24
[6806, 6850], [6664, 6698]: 0.88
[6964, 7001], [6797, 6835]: 1.57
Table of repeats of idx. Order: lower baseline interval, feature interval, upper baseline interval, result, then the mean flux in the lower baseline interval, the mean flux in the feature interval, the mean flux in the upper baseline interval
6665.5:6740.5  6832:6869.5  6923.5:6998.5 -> 7.6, 7.46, 7.1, 9.98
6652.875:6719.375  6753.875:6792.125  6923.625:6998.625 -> 4.7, 7.77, 7.44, 9.99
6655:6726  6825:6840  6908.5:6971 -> 2.8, 7.65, 6.95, 9.26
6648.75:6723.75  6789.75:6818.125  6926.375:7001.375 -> 6.2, 7.71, 6.79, 10.1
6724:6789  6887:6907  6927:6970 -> 2.6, 7.26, 7.83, 9.64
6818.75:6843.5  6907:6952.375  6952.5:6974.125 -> 2.3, 6.95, 8.87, 10.1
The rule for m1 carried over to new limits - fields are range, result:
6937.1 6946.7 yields 9.58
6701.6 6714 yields 7.87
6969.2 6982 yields 10.4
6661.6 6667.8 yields 8.39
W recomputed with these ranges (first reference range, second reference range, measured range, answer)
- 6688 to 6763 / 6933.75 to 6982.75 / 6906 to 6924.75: 2.4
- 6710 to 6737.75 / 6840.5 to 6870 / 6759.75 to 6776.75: -1.5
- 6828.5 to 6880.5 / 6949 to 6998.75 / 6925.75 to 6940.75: 0.7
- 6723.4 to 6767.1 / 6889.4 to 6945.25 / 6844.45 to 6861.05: 1.9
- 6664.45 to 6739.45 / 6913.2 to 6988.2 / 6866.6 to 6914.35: 6.8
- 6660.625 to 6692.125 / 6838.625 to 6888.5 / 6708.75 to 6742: 3.3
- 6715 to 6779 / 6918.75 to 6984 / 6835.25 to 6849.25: 1.8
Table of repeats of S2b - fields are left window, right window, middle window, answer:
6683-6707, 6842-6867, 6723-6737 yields 0.9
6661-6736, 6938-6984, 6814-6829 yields 3.4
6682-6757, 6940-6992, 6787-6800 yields 2.0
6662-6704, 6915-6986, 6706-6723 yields 1.5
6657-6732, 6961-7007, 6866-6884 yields 3.7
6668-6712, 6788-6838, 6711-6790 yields 0.6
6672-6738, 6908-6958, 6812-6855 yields 6.9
